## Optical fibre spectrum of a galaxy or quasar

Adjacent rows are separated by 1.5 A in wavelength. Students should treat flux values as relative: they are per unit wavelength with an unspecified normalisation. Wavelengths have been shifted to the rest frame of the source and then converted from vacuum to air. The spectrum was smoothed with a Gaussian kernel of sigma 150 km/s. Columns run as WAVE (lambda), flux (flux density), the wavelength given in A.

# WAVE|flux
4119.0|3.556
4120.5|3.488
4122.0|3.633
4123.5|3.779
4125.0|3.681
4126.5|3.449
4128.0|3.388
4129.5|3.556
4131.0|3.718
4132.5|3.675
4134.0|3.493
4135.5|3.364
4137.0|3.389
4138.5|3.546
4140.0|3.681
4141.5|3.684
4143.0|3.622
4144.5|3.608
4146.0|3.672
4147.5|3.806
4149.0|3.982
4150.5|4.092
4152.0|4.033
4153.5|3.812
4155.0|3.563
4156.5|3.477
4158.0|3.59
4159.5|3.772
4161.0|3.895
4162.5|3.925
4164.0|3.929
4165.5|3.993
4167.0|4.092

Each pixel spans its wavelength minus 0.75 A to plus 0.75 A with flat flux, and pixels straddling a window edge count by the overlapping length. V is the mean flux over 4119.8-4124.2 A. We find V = 3.63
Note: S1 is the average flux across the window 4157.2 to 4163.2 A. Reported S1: 3.79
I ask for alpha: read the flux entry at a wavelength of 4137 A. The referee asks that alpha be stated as 3.389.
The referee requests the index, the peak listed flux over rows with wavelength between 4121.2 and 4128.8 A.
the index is 3.779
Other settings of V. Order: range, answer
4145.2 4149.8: 3.82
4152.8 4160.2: 3.64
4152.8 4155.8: 3.68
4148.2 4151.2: 4.03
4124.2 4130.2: 3.52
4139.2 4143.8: 3.66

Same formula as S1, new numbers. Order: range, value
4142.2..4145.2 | 3.62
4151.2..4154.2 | 3.93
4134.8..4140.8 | 3.5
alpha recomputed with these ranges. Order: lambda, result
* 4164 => 3.929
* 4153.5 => 3.812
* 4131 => 3.718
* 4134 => 3.493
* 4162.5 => 3.925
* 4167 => 4.092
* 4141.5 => 3.684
